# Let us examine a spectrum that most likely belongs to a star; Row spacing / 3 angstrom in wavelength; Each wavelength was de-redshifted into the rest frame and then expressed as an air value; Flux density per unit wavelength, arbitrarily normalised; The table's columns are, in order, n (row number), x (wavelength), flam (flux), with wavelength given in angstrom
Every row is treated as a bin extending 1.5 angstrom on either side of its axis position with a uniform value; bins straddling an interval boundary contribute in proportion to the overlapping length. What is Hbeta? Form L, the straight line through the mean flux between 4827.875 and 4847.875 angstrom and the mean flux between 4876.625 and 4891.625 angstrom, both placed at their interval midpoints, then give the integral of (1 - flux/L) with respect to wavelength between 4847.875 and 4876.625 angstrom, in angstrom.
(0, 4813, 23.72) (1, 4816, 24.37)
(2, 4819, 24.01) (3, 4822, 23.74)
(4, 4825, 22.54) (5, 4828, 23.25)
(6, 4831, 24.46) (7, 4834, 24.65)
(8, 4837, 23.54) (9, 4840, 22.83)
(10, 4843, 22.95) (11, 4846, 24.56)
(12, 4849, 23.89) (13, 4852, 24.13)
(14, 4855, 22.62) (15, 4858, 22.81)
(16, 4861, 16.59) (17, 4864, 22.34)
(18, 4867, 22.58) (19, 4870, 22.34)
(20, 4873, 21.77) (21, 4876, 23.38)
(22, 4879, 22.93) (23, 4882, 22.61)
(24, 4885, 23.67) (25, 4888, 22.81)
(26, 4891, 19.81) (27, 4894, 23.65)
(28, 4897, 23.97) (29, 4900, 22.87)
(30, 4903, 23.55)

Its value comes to 1.2 angstrom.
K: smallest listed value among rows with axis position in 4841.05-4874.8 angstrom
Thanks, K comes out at 16.59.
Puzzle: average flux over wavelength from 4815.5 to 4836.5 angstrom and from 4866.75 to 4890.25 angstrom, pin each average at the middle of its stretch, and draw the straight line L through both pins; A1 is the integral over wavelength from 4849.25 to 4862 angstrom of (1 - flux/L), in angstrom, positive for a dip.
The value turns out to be 0.7 angstrom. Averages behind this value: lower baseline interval 23.8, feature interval 22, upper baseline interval 22.7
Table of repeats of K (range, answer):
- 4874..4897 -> 19.81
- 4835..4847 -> 22.83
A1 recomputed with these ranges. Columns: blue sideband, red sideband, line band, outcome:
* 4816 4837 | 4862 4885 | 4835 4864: 0.6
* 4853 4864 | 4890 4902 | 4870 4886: -0.6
